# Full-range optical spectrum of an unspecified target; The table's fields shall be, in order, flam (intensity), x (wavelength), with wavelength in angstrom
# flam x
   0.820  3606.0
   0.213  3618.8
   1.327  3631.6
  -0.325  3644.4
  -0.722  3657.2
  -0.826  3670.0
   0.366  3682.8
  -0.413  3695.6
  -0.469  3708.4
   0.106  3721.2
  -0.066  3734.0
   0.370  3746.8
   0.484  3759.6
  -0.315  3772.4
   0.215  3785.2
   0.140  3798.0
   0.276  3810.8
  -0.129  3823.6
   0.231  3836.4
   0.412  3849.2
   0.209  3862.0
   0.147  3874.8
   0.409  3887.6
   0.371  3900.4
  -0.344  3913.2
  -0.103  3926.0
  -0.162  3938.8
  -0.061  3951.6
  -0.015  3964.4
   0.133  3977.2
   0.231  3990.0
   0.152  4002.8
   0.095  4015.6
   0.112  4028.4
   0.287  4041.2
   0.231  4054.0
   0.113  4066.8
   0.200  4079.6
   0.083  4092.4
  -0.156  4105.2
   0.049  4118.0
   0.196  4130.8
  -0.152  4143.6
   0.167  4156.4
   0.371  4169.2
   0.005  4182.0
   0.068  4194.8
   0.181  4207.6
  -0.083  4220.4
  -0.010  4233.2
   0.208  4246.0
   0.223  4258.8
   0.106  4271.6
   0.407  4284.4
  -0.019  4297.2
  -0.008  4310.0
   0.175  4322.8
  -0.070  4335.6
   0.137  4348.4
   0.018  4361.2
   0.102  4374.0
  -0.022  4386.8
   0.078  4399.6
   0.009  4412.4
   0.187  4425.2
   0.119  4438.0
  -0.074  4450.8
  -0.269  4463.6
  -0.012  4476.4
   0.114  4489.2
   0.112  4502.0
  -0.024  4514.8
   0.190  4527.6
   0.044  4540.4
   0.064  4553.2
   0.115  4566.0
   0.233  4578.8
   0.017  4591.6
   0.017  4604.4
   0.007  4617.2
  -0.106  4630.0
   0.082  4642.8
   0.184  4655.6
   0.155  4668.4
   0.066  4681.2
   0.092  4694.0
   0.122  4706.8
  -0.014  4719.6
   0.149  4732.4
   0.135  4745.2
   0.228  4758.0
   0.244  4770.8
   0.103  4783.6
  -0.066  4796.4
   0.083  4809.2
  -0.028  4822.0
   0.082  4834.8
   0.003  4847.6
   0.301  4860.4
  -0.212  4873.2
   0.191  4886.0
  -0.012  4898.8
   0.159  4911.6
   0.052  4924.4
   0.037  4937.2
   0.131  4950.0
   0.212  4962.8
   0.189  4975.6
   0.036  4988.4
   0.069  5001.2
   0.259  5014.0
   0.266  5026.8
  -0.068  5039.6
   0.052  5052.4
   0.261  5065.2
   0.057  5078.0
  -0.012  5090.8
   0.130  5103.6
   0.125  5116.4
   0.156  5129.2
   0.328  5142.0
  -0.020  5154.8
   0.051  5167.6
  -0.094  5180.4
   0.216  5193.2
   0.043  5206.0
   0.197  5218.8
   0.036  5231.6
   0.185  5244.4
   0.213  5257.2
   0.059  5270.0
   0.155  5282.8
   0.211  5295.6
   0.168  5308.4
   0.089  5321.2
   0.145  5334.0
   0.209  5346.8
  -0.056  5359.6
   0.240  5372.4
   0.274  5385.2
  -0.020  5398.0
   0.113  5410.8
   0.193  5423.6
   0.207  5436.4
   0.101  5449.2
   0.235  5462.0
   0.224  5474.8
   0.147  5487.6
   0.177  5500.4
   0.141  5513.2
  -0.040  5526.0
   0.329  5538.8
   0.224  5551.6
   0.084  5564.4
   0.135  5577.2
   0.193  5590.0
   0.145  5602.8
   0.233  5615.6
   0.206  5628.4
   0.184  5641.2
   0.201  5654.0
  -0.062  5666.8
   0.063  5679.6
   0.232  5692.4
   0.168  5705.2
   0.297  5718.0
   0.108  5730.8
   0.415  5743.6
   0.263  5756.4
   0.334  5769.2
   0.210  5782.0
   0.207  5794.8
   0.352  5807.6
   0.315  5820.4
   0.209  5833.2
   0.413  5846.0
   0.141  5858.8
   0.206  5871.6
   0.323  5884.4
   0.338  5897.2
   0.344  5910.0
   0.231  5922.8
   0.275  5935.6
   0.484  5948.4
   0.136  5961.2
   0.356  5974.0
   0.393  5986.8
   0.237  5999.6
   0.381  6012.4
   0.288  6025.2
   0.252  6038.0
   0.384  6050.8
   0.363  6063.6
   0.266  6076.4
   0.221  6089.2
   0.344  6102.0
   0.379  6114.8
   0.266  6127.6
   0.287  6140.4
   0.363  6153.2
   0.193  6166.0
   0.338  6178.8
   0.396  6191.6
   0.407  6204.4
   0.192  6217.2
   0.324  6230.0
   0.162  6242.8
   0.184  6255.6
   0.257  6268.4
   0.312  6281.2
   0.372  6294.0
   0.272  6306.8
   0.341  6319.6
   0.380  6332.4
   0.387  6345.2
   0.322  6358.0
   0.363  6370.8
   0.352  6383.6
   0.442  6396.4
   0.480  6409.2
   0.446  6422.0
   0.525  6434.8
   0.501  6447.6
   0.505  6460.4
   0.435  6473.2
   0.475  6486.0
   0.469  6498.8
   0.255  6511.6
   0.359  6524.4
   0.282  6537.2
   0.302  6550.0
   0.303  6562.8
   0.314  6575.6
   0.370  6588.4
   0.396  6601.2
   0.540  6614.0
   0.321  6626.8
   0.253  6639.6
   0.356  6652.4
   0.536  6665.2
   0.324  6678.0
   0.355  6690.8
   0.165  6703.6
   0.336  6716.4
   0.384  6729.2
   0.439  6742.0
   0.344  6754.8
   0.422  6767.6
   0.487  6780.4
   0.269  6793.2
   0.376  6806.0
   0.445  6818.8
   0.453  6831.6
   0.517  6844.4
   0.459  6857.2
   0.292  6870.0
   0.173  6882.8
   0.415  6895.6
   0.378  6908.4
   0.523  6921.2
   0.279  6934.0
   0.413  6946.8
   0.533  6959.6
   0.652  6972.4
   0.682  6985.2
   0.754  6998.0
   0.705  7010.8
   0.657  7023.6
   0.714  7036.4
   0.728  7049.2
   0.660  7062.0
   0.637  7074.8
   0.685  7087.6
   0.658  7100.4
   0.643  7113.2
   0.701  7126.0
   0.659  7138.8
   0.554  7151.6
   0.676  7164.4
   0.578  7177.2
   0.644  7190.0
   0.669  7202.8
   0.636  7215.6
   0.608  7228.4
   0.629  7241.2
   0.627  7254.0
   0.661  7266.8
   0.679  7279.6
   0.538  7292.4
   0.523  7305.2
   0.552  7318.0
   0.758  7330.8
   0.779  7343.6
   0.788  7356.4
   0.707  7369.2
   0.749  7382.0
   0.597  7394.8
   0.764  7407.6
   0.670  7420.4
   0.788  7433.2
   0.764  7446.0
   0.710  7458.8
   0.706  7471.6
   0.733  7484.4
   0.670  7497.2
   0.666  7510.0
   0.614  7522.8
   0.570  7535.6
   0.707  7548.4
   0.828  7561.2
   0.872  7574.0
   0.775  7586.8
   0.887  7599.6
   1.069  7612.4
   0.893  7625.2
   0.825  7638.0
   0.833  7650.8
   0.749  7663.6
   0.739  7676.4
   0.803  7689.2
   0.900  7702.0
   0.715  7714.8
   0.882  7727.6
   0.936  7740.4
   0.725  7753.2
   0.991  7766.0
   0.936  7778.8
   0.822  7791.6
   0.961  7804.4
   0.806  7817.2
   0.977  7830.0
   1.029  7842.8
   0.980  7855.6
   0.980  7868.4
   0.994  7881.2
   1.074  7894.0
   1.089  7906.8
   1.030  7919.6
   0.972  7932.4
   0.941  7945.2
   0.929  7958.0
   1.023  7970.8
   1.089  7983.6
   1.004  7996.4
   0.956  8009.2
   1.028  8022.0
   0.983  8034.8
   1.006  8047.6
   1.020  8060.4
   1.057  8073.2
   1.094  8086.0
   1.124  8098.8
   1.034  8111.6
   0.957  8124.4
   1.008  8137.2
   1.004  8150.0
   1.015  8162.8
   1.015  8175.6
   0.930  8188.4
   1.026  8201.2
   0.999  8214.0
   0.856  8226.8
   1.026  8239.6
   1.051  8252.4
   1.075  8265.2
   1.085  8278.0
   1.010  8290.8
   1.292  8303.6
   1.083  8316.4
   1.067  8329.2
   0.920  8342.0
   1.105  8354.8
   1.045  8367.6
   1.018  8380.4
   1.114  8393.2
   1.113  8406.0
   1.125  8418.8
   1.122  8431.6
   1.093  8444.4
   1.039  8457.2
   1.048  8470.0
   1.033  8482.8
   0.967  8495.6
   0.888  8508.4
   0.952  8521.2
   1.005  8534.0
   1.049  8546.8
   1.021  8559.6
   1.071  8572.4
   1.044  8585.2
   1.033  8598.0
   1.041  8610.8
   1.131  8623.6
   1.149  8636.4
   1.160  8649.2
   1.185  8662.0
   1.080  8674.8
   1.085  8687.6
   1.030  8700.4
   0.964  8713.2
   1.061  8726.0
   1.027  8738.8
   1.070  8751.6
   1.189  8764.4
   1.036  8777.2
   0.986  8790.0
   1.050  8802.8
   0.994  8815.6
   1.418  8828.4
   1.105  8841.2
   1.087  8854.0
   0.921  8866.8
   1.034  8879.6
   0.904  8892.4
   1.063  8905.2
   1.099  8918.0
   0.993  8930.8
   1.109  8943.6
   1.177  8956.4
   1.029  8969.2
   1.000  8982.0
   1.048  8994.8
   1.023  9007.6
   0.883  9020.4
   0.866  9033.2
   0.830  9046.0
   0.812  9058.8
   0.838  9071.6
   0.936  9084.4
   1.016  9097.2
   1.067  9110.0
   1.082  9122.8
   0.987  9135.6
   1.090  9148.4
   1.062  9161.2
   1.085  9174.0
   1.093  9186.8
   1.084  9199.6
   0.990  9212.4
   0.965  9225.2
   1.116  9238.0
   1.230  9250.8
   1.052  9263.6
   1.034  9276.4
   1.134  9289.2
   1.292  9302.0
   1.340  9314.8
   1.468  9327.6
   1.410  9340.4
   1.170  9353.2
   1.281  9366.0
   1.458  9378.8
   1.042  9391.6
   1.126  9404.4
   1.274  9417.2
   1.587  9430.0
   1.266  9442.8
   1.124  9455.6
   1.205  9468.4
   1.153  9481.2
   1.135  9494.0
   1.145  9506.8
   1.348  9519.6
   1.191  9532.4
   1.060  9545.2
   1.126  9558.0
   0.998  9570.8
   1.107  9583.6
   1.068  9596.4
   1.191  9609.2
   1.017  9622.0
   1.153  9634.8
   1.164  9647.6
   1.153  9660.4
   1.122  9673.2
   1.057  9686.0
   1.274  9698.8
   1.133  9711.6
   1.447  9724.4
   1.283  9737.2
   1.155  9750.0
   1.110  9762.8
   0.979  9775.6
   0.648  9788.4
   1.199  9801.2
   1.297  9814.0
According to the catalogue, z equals 0.75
